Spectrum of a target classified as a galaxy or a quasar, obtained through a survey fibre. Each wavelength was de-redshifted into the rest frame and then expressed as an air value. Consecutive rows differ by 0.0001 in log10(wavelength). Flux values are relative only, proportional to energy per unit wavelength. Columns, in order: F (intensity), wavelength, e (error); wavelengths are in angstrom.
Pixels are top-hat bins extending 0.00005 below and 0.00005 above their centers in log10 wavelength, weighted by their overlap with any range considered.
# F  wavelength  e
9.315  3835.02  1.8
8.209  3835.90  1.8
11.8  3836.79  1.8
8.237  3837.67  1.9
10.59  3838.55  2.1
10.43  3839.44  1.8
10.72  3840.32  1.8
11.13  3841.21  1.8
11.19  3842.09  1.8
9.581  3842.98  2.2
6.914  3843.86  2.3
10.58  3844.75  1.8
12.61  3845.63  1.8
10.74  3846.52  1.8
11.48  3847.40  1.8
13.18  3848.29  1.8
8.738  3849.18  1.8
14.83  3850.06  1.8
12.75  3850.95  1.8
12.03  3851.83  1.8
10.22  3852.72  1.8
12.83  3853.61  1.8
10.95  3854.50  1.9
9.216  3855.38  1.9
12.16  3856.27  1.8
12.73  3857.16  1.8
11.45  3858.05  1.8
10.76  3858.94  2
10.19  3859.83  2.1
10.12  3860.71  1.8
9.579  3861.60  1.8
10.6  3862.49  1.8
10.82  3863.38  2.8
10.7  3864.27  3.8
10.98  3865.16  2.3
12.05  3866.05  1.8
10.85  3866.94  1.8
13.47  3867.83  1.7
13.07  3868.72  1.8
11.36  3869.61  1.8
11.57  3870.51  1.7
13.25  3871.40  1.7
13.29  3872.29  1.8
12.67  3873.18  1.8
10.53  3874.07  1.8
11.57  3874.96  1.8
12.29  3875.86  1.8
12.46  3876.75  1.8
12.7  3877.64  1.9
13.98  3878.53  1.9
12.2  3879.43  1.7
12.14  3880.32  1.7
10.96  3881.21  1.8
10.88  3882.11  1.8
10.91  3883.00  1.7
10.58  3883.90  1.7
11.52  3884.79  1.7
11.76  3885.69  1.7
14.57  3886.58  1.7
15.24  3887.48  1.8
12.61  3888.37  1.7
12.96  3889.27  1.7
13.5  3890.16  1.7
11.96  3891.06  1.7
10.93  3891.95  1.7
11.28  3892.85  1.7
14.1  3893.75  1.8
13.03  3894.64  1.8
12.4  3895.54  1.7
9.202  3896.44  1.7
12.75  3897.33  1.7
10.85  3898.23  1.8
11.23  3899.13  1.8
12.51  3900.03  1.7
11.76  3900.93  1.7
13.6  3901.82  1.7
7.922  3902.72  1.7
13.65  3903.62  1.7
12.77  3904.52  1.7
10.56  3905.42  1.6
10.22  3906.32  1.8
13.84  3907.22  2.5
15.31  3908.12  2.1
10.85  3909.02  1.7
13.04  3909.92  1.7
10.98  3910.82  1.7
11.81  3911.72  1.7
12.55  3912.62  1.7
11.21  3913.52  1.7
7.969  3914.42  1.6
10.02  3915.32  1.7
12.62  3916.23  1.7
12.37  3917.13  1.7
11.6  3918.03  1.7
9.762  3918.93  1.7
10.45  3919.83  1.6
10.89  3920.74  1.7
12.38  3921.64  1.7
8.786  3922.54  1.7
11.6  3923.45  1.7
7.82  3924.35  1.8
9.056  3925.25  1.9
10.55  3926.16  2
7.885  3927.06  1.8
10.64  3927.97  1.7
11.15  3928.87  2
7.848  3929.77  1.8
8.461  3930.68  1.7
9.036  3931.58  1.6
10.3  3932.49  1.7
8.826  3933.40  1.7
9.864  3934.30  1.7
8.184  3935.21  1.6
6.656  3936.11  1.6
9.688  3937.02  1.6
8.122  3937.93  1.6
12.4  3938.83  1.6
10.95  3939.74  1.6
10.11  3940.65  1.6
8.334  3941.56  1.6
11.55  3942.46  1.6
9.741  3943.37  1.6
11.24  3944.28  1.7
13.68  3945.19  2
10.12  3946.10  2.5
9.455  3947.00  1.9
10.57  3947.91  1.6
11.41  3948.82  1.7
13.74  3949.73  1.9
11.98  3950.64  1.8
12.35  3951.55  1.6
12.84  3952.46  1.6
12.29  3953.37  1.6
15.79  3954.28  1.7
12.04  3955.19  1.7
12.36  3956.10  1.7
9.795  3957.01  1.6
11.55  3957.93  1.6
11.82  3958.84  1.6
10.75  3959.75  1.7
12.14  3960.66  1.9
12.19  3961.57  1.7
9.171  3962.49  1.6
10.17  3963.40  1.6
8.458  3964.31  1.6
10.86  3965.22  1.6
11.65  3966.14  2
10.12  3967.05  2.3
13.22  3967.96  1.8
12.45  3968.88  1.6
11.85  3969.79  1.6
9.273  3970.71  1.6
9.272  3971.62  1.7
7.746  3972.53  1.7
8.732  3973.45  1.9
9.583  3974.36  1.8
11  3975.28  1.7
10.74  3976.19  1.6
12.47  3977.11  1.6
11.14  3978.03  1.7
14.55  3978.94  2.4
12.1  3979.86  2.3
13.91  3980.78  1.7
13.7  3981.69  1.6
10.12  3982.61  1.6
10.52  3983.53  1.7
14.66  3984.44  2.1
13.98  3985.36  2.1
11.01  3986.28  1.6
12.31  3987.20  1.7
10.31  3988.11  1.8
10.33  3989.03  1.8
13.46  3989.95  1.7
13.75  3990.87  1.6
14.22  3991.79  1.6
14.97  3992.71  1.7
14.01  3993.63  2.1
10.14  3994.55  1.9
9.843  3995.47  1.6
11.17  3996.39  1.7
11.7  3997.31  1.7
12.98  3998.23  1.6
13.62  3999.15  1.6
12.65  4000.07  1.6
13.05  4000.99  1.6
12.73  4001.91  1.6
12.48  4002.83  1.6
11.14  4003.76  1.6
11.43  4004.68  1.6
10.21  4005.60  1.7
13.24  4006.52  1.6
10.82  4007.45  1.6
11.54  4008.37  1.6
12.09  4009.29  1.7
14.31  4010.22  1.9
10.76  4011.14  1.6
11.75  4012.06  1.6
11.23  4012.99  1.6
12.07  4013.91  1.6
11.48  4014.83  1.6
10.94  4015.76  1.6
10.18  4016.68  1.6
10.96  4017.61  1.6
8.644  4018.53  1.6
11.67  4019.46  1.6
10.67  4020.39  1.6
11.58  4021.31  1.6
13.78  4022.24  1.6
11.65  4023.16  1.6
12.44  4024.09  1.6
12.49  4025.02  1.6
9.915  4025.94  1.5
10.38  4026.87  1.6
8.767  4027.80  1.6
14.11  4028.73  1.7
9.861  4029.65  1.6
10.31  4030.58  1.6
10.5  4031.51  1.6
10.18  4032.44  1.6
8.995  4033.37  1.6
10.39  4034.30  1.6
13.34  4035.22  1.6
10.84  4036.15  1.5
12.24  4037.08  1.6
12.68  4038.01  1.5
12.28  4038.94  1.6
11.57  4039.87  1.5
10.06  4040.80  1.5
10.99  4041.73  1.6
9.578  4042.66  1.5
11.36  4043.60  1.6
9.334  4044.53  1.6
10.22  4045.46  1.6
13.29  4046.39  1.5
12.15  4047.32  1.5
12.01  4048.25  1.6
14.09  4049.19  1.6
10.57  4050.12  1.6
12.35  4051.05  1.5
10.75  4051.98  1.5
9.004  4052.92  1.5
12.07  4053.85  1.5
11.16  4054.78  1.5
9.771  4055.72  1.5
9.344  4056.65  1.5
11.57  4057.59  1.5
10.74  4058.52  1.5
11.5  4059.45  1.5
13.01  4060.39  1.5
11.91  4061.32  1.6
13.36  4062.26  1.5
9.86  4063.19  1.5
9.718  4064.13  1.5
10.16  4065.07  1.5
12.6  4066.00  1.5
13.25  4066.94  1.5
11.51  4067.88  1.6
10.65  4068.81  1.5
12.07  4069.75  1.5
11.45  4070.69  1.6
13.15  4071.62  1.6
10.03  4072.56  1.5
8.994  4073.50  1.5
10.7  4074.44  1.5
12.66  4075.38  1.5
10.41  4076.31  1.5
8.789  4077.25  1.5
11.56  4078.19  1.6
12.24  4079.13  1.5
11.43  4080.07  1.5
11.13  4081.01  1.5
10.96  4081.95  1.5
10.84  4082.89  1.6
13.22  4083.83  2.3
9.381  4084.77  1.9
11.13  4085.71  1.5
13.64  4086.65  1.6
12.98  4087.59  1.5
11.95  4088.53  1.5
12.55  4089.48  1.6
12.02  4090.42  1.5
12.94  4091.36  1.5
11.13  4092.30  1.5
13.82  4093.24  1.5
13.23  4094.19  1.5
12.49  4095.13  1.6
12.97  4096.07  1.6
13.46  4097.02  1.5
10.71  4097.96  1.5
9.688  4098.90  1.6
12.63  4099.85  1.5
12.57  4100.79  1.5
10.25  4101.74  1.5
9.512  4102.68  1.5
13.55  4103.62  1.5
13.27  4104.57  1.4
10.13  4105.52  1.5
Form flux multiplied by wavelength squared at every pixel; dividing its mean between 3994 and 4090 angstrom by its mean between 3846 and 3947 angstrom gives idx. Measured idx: 1.09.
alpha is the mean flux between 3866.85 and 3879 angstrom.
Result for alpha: 12.4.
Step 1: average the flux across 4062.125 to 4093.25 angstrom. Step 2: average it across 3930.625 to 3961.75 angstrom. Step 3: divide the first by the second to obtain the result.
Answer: 1.05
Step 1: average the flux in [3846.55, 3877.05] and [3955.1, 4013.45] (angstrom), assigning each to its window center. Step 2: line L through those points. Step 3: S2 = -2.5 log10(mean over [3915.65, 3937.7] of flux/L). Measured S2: 0.18 mag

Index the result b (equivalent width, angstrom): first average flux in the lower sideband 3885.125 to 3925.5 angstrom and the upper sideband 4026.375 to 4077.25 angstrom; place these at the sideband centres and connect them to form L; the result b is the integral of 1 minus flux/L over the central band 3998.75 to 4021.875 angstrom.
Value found -0.7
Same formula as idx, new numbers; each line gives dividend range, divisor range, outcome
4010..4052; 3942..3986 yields 1.02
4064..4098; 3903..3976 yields 1.16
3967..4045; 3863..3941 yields 1.08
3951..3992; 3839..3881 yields 1.07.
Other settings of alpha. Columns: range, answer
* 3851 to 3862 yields 11.1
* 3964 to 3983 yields 11.1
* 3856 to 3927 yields 11.6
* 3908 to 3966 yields 10.7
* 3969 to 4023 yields 11.7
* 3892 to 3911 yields 12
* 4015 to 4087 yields 11.2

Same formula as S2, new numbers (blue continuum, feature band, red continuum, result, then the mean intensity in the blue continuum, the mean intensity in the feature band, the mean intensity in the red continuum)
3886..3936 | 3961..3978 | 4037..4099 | 0.08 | 11.2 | 10.5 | 11.5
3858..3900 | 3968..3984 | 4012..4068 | 0.03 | 11.9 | 11.2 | 11.2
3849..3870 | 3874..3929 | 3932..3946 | -0.09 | 11.4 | 11.6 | 9.97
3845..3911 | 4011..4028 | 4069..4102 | 0.06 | 11.9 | 11.2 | 11.7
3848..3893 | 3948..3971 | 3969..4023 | 0.02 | 11.8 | 11.6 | 11.7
